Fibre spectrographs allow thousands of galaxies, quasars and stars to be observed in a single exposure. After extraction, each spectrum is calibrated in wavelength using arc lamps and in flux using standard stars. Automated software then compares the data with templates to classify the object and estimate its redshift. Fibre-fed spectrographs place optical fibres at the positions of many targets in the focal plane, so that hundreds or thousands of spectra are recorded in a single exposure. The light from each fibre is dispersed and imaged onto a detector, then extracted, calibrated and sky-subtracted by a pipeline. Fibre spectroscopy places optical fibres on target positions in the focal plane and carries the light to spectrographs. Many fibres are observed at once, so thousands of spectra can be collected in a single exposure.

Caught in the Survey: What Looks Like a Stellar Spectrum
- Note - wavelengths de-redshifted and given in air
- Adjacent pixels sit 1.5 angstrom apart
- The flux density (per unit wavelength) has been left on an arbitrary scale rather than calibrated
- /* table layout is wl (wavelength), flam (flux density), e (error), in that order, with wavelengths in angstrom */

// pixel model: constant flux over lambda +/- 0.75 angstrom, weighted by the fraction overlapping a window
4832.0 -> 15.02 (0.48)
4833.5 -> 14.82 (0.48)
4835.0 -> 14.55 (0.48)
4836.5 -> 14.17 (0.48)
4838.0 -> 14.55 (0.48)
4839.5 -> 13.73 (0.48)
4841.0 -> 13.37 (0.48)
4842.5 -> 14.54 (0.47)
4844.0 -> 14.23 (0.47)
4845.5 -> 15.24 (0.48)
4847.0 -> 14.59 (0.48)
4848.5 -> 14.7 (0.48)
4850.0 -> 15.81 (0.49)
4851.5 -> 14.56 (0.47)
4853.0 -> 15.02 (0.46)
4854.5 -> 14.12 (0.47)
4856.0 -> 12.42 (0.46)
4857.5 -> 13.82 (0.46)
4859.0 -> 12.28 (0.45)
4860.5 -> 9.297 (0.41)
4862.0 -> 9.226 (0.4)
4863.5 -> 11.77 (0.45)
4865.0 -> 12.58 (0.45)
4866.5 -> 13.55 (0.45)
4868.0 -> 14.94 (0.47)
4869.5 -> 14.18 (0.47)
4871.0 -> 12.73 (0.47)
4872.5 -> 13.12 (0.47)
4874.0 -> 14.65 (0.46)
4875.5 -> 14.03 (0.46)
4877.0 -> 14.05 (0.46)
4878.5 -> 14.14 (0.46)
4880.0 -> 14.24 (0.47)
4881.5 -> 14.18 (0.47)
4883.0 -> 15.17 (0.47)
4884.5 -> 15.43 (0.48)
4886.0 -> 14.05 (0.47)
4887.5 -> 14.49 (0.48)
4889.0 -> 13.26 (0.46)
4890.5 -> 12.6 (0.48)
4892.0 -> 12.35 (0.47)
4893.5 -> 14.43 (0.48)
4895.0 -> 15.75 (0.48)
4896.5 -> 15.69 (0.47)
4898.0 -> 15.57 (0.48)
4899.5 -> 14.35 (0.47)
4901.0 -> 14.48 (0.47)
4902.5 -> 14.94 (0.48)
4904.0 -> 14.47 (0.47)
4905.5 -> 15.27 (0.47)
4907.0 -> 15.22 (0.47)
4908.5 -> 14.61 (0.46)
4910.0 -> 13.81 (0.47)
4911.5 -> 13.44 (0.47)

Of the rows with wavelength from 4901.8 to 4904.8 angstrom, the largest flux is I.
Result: 14.94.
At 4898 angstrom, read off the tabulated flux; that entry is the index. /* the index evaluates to 15.57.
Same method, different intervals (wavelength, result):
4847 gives 14.59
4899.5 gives 14.35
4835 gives 14.55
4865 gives 12.58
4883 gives 15.17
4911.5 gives 13.44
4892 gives 12.35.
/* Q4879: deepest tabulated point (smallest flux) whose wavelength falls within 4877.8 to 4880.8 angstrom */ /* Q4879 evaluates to 14.14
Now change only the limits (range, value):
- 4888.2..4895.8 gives 12.35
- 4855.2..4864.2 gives 9.226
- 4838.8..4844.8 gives 13.37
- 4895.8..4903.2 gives 14.35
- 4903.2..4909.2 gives 14.47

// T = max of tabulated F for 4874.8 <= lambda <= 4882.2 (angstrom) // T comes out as 14.24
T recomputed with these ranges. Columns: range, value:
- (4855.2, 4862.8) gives 13.82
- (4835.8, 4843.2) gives 14.55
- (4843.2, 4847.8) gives 15.24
